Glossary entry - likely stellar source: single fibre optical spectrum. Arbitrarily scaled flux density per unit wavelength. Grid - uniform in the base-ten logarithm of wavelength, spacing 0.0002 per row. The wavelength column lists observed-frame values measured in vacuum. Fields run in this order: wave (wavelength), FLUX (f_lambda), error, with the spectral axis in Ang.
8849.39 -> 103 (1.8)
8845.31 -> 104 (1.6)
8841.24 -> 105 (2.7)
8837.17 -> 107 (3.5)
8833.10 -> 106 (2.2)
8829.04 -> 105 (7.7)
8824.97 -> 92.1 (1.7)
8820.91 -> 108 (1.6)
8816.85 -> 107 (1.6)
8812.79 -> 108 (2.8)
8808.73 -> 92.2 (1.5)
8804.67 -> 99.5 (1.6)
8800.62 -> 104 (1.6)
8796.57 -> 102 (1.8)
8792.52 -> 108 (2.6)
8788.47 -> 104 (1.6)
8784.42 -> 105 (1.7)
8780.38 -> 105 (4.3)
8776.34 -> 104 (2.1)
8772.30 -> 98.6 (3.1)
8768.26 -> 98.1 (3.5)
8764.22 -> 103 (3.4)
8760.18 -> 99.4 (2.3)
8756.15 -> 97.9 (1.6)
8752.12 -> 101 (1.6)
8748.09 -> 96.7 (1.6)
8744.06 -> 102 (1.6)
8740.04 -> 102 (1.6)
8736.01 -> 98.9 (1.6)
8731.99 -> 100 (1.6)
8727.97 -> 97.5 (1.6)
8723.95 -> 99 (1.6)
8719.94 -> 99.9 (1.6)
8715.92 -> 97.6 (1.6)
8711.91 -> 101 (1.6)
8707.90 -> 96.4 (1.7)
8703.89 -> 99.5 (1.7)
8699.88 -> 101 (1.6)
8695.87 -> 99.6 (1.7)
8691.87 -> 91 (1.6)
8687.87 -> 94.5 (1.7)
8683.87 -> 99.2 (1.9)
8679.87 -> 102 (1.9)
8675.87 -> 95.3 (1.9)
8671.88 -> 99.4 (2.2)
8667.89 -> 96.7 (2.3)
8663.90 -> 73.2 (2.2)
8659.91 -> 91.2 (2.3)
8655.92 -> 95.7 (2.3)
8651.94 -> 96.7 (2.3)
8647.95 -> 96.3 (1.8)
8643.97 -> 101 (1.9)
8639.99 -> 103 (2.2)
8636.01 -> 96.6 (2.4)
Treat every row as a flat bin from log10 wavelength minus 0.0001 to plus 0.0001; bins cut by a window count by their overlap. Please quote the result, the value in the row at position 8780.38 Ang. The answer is 105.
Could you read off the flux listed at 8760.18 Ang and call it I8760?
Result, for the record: 99.4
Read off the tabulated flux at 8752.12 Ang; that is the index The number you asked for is 101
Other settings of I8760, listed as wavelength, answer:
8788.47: 104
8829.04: 105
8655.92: 95.7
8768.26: 98.1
